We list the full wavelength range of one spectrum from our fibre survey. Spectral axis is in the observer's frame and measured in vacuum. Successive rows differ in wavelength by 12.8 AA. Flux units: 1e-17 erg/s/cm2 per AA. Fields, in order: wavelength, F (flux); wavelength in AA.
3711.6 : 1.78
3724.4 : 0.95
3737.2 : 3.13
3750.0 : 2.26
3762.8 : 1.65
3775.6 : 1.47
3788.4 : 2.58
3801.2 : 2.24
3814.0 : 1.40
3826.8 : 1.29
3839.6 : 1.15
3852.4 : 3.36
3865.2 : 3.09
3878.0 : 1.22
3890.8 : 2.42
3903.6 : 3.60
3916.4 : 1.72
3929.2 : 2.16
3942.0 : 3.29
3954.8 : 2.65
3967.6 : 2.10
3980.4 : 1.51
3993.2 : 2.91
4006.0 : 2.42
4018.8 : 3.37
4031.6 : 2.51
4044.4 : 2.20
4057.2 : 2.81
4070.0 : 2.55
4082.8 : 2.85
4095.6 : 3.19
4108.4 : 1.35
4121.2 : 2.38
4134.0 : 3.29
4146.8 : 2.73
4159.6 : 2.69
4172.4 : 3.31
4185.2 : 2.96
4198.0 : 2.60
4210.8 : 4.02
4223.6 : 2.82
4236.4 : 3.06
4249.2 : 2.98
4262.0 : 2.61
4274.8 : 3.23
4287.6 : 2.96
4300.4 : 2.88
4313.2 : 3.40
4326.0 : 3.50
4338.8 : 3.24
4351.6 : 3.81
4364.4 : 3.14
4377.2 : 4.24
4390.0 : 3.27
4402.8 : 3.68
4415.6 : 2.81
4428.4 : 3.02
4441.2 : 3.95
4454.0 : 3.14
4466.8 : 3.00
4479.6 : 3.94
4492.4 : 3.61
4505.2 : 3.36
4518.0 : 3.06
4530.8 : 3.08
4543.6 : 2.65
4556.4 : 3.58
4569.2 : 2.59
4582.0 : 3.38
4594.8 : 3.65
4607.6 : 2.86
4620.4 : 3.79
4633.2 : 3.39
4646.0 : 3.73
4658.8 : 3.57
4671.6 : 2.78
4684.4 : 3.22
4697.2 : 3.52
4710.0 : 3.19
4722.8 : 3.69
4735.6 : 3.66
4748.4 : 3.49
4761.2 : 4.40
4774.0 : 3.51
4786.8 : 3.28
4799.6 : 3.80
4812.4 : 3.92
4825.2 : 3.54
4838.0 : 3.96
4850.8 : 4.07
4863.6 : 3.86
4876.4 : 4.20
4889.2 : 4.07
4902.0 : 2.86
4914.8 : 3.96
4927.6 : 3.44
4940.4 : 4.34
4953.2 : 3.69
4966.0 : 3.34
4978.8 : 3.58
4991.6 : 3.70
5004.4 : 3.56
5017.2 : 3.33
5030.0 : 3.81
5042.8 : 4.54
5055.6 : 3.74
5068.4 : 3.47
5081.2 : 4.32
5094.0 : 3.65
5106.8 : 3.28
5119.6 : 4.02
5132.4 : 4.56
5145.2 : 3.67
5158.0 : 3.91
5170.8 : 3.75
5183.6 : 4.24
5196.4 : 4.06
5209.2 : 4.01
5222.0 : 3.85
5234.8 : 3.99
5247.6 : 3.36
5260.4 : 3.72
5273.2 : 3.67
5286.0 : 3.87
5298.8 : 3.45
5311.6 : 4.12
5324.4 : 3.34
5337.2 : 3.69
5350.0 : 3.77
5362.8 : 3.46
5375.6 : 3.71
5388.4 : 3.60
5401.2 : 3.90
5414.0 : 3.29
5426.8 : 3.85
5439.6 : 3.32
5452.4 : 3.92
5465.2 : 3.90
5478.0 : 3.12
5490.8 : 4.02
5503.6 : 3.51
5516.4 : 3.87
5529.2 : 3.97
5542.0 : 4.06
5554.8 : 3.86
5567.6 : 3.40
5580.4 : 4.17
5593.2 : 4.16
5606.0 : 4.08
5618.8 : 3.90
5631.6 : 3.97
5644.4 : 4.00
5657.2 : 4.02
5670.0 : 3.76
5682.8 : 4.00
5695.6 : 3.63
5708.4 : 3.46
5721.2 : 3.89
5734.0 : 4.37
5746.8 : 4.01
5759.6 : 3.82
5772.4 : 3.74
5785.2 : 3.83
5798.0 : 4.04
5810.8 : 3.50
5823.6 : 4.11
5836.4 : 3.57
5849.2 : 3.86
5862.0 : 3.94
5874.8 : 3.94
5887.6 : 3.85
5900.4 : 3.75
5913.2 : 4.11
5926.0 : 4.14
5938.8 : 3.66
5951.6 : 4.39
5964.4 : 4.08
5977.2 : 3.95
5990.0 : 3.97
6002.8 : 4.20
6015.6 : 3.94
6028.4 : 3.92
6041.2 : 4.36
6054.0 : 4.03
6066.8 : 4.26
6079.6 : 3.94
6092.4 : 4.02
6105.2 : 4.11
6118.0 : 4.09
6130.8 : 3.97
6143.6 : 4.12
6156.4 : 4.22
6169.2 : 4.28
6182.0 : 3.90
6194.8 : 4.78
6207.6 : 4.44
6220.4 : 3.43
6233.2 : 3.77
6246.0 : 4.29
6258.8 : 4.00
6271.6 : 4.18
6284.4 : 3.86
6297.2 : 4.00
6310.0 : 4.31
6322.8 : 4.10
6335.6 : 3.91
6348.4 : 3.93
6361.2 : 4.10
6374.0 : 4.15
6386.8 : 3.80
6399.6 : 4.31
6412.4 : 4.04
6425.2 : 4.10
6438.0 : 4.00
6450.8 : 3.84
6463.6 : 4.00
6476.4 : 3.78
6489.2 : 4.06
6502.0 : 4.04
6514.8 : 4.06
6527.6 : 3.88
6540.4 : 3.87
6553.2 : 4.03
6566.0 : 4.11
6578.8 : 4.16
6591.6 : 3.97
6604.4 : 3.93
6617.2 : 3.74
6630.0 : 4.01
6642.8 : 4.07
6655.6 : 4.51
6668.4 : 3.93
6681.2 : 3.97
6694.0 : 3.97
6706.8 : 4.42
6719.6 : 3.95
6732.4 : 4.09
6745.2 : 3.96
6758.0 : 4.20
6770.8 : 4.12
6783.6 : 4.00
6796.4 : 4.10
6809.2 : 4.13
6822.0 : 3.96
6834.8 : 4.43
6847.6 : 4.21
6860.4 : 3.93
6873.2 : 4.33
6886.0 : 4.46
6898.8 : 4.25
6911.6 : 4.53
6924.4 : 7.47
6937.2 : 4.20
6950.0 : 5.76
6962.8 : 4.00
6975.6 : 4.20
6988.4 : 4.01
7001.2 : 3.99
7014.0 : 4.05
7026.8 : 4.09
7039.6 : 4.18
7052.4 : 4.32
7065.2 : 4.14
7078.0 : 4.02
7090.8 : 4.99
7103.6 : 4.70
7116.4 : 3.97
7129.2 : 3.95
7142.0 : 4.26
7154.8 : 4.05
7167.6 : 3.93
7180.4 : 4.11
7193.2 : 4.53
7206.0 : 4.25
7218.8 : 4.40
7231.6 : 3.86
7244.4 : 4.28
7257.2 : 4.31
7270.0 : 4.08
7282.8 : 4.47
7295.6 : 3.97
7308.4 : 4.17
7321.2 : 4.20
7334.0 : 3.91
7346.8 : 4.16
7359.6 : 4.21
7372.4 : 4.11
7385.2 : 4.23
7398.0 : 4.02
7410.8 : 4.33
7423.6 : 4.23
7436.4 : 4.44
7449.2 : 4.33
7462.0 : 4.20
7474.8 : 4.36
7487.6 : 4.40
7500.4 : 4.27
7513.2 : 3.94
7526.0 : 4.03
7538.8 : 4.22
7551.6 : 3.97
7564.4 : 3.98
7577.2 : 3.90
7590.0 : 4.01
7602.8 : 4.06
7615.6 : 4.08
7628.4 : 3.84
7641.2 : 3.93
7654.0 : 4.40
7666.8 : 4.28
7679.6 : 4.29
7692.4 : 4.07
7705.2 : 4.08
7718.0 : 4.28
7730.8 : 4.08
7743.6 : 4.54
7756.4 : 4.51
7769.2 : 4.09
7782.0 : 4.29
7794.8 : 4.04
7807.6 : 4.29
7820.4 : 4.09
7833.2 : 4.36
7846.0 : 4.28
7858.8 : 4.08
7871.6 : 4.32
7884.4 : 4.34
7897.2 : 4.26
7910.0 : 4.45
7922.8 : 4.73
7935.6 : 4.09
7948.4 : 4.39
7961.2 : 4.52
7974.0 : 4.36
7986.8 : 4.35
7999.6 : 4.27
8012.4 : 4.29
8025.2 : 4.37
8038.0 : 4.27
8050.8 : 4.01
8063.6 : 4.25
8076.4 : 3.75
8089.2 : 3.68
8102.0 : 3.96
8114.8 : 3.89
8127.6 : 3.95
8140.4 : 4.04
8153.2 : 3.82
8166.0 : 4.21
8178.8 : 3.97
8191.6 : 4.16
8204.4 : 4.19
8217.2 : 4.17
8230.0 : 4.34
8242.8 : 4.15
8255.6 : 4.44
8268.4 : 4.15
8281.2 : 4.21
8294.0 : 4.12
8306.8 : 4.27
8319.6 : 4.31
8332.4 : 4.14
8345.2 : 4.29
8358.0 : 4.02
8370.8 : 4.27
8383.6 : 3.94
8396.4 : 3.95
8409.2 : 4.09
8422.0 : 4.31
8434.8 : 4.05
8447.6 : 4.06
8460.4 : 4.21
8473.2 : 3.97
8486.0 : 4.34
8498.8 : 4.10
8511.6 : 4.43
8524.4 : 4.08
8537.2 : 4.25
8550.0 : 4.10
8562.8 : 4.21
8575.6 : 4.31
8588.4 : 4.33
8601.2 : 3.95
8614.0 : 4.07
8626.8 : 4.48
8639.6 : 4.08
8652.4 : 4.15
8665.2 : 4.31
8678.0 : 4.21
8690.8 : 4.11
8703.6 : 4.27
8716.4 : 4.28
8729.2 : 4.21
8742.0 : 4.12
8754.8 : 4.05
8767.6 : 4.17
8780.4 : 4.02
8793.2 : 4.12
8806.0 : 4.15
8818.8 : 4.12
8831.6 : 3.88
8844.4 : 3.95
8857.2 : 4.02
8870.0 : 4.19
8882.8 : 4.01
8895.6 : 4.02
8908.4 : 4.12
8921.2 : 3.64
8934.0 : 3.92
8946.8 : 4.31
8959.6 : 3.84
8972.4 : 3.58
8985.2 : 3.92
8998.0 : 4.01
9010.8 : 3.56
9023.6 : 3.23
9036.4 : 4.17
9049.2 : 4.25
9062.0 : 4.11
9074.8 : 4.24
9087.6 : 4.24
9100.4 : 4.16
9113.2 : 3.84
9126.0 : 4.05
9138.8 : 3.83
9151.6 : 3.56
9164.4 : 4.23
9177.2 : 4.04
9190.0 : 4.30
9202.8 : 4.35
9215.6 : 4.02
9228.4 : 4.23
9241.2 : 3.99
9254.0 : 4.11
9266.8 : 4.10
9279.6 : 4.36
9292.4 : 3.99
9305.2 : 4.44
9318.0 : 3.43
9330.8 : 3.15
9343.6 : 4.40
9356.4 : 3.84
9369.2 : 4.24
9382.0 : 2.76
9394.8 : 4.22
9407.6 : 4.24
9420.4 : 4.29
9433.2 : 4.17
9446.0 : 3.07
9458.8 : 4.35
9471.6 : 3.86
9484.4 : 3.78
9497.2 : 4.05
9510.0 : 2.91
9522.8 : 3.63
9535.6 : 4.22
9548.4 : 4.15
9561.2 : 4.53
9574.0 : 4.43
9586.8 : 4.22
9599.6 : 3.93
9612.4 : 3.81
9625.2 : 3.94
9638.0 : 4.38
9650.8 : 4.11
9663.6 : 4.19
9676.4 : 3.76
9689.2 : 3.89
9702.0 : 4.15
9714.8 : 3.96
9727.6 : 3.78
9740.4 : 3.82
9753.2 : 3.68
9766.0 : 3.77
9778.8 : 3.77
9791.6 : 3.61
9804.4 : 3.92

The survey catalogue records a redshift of 0.06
